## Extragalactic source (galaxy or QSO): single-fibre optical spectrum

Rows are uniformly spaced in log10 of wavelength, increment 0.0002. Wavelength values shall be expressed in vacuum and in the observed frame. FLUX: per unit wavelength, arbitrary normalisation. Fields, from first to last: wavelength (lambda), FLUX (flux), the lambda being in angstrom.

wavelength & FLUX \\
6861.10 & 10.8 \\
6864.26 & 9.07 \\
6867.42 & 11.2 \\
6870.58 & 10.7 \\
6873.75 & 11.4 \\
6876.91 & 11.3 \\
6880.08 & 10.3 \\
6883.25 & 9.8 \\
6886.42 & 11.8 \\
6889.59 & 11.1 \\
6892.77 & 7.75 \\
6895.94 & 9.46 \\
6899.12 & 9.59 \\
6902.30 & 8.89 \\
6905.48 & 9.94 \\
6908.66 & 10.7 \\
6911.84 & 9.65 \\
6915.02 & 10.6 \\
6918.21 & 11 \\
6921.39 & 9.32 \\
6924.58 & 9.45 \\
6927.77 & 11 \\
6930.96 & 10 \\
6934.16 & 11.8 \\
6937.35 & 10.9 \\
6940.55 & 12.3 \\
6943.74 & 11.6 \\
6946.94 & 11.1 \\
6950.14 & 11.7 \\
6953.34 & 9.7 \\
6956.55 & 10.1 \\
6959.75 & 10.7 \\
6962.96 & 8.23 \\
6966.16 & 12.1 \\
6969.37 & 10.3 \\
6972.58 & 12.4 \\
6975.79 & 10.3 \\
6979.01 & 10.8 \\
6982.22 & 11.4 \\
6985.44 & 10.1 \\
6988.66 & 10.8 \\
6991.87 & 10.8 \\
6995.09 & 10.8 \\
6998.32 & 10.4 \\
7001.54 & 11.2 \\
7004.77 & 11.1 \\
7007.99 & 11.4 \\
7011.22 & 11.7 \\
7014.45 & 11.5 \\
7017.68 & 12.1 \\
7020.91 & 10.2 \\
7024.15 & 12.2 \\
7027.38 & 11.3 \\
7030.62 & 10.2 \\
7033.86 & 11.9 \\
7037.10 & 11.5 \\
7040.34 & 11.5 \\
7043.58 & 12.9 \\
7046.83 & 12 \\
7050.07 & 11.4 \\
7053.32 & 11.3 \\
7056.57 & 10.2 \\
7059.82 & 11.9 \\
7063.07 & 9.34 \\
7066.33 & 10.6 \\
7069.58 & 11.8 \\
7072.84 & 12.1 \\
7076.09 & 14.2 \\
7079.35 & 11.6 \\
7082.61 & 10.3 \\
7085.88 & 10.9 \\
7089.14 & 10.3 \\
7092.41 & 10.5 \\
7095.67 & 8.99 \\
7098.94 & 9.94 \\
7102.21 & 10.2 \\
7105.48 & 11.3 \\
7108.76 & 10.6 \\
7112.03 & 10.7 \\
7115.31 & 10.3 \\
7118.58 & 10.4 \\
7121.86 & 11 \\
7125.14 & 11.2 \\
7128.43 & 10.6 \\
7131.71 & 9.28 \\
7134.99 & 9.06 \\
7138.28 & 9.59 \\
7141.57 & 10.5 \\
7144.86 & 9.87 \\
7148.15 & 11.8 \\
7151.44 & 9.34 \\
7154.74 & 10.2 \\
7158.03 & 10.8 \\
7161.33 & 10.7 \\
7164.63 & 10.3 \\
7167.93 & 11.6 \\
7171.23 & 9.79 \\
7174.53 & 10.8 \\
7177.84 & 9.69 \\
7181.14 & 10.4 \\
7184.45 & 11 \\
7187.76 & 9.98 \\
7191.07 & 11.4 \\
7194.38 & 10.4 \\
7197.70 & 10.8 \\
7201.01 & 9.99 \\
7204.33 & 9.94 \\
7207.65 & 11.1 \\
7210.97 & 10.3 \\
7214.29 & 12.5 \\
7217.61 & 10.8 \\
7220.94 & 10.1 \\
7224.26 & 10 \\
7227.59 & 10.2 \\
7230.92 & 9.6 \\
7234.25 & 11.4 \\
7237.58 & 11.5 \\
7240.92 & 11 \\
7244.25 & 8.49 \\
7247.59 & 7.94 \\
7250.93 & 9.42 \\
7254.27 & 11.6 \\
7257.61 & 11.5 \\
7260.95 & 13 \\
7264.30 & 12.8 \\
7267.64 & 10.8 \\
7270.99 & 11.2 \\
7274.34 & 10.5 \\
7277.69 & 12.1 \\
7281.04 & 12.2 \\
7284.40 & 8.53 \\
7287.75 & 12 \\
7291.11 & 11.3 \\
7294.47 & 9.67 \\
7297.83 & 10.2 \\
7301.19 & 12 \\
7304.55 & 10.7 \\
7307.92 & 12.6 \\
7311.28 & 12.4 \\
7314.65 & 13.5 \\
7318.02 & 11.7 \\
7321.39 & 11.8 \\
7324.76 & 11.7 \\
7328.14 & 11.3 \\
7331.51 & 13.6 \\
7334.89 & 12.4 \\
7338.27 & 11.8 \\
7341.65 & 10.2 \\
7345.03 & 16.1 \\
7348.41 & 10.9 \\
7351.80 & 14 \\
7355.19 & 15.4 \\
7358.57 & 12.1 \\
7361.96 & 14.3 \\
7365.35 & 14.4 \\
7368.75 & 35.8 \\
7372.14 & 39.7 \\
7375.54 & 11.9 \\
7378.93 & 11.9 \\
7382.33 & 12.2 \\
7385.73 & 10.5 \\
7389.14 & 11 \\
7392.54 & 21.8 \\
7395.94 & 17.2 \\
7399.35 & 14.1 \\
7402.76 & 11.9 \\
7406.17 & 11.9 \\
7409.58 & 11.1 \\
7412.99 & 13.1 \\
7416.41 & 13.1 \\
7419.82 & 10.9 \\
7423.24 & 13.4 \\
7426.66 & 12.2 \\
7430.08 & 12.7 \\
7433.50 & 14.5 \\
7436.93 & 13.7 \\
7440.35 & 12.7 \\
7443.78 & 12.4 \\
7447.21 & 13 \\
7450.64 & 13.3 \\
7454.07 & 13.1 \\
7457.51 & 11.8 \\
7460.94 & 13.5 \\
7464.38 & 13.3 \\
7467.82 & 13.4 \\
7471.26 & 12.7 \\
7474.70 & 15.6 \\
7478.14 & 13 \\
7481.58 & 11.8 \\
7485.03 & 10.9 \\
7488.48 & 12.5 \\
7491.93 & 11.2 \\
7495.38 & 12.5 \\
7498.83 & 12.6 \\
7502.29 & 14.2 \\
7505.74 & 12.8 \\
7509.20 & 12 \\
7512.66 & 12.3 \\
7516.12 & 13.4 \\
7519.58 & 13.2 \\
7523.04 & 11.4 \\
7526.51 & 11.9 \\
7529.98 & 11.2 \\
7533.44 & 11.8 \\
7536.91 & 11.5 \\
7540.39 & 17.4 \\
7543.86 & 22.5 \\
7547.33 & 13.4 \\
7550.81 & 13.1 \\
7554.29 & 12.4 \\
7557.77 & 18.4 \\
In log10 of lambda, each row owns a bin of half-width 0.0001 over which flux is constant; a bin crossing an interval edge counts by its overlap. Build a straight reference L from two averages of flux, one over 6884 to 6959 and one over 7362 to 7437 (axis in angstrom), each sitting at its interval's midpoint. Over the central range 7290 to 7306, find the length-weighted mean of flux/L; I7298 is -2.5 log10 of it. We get 0.31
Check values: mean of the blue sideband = 10.4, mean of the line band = 10.8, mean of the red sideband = 15.4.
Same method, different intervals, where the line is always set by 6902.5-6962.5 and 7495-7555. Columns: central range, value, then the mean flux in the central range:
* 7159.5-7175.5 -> 0.10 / 10.6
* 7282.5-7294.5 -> 0.17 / 10.5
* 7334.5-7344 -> 0.07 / 11.7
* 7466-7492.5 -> 0.04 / 12.7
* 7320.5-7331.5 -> 0.05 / 11.9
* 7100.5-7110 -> 0.07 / 10.7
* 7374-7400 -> -0.09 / 13.8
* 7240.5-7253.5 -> 0.29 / 9.21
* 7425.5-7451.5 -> -0.01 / 13.1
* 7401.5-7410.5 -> 0.10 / 11.7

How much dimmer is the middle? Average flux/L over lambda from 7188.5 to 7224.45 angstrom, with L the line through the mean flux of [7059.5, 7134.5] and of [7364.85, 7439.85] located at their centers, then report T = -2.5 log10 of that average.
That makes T 0.16 mag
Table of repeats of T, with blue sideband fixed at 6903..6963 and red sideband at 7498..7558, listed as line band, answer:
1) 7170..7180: 0.163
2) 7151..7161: 0.138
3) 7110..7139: 0.124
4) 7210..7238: 0.127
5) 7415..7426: 0.049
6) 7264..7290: 0.101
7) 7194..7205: 0.156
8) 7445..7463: 0.020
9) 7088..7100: 0.147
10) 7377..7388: 0.116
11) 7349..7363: -0.084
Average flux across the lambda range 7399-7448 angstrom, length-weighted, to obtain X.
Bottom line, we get 12.7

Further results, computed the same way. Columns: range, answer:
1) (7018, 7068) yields 11.3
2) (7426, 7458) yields 13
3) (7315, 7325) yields 12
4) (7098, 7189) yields 10.4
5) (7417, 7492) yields 12.8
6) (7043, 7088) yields 11.4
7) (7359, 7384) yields 19.6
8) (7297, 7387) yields 14.3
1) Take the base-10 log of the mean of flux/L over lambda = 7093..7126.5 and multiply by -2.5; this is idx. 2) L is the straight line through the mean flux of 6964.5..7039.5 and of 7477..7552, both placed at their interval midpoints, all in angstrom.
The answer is 0.11 mag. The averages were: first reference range 11.2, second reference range 13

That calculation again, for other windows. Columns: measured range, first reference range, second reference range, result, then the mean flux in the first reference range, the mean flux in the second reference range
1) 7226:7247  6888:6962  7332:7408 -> 0.335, 10.3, 15.5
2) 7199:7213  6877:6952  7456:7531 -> 0.112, 10.4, 12.6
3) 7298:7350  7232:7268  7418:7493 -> -0.053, 10.8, 12.8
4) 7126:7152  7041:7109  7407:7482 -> 0.135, 11.1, 12.9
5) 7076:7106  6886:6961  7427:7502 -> 0.053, 10.4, 12.9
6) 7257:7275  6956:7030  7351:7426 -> 0.201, 11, 15.5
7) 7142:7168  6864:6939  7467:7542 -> 0.079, 10.3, 12.7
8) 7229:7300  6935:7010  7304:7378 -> 0.291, 10.9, 15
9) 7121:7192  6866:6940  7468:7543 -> 0.099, 10.4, 12.8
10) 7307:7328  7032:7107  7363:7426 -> 0.202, 11.2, 15.8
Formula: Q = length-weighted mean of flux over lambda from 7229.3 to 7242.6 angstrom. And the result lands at 10.9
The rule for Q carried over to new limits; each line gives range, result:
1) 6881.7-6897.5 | 9.98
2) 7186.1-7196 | 10.6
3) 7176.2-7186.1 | 10.4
